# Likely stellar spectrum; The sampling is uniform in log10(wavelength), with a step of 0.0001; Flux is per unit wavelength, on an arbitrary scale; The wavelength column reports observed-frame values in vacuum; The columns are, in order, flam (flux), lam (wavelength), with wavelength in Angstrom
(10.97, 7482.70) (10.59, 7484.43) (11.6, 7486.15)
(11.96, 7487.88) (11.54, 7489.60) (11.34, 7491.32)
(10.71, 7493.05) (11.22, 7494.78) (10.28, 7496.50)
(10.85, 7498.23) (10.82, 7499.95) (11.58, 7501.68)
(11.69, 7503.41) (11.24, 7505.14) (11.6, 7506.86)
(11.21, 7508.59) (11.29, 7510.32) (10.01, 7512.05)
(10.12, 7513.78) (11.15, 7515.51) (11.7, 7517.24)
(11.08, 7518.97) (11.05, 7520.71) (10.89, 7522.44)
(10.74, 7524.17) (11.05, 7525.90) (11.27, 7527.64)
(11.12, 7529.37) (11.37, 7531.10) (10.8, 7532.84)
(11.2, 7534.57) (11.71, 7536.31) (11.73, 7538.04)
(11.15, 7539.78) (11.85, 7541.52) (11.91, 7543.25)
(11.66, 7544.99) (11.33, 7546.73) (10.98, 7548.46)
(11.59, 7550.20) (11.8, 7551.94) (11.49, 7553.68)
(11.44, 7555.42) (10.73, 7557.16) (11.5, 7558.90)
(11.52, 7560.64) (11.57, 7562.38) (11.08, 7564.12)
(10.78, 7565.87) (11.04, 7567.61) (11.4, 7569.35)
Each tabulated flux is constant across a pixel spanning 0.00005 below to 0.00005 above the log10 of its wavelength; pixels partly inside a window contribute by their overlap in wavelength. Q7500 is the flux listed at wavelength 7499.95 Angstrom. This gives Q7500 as 10.82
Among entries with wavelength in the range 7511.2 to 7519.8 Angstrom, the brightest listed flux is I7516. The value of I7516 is 11.7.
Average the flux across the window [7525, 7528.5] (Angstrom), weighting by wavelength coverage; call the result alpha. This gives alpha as 11.1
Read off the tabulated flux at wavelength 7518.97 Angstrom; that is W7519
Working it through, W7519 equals 11.08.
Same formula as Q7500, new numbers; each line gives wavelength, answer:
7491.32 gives 11.34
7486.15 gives 11.6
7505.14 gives 11.24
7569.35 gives 11.4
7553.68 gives 11.49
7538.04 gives 11.73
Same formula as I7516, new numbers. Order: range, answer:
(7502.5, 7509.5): 11.69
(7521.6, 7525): 10.89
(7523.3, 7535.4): 11.37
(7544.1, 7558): 11.8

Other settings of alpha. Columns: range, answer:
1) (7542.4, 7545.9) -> 11.8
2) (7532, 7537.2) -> 11.3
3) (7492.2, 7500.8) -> 10.8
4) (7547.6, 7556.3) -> 11.5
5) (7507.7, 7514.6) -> 10.7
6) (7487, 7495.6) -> 11.3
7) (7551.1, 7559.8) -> 11.4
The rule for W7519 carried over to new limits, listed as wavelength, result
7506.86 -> 11.6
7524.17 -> 10.74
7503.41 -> 11.69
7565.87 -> 10.78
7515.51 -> 11.15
